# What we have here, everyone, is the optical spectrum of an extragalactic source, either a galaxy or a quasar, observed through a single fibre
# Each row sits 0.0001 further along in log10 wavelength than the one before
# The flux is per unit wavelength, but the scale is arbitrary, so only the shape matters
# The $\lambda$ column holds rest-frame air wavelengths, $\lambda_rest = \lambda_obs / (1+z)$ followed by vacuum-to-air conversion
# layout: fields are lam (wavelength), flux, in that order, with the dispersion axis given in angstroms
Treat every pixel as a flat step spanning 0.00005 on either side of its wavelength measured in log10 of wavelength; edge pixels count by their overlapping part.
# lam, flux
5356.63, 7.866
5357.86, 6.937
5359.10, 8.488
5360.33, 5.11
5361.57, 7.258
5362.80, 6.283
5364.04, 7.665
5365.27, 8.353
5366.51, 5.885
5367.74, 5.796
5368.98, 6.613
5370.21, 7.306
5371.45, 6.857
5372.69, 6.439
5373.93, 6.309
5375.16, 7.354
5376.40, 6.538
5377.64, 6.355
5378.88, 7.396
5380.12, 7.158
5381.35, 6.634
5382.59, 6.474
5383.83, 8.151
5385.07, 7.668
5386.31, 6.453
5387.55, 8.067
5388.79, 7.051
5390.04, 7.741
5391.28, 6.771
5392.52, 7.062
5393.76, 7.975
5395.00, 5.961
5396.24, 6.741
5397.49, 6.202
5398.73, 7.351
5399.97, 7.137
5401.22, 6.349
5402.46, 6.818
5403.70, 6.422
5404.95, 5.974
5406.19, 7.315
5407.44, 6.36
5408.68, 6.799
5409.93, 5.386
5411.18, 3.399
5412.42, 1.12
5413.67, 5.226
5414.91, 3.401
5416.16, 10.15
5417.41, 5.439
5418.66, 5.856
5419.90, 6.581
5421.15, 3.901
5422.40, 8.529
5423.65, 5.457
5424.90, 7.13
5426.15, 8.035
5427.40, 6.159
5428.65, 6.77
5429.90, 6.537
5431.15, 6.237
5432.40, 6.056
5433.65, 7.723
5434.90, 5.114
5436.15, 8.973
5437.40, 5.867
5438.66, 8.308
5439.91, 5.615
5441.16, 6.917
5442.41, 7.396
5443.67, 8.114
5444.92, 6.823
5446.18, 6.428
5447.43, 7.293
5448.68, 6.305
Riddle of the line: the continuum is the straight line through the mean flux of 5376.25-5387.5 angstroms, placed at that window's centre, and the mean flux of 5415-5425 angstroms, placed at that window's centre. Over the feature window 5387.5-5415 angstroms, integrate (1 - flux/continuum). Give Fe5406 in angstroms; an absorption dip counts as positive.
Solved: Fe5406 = 2.2 angstroms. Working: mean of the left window 7.06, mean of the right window 6.43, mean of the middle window 6.22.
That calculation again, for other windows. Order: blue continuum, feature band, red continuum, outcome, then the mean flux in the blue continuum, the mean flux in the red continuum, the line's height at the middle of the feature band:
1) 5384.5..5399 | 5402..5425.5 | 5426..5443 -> 3.7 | 7.08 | 6.8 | 6.94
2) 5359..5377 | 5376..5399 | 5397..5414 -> -2.7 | 6.77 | 5.85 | 6.29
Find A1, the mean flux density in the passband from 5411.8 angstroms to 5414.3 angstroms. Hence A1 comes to 3.19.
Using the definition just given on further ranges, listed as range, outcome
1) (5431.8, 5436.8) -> 6.97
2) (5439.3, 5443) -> 6.65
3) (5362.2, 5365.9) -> 7.43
